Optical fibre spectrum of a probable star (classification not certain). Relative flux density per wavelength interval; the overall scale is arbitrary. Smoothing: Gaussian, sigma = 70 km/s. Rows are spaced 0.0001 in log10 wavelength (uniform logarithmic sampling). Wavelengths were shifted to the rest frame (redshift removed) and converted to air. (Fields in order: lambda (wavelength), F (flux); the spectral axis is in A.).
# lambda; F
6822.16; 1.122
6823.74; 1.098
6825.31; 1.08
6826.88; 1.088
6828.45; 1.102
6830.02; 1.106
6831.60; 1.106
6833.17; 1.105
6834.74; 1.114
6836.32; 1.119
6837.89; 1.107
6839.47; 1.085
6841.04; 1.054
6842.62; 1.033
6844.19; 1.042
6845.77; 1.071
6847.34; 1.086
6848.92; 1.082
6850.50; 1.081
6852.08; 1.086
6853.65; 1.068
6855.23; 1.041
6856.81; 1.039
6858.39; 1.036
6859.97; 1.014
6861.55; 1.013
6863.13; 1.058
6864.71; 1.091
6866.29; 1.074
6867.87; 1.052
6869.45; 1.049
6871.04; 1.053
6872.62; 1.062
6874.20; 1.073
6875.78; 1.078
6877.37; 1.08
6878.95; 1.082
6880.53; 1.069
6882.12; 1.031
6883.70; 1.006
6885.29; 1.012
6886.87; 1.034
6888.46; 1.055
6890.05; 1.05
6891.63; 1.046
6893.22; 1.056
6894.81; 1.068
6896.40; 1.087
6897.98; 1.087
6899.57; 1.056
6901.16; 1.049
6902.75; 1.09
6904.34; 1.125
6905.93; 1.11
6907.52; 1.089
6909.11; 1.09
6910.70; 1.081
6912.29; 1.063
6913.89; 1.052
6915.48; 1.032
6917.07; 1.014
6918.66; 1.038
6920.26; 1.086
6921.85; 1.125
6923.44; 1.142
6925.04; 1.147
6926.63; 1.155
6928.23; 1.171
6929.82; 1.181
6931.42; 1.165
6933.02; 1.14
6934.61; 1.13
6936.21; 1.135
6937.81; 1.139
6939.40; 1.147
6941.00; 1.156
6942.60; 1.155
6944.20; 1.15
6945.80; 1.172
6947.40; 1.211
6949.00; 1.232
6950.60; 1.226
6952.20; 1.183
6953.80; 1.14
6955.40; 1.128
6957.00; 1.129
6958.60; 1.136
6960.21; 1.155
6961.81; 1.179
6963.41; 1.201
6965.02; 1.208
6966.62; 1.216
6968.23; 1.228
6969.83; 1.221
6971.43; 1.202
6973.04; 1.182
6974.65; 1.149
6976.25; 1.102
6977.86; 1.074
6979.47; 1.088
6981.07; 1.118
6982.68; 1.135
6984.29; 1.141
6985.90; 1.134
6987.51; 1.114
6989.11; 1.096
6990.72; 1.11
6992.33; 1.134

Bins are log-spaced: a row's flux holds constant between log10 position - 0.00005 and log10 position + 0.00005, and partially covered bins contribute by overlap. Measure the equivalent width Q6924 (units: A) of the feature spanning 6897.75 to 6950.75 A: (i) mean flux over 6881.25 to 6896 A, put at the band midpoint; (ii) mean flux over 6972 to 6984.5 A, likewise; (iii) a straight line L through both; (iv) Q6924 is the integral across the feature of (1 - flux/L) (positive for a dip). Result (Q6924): -2.32 A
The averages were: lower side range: 1.04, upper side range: 1.12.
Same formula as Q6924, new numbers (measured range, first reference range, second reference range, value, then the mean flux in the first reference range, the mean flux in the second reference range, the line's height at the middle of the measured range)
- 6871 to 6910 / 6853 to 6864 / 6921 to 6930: 0.9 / 1.04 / 1.15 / 1.09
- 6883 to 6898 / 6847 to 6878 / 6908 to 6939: 0.5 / 1.06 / 1.11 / 1.08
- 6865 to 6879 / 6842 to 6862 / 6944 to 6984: 0.1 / 1.05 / 1.17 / 1.07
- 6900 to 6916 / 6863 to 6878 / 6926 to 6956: 0.6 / 1.07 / 1.16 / 1.12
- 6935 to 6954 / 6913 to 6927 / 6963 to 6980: -0.8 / 1.09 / 1.17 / 1.13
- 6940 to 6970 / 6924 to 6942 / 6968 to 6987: -0.8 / 1.15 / 1.14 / 1.15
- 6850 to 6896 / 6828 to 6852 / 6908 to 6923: 1.0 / 1.09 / 1.07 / 1.08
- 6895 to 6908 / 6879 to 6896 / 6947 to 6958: -0.1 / 1.05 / 1.18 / 1.07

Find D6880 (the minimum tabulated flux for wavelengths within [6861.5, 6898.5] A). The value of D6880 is 1.006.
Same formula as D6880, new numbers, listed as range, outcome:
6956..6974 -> 1.129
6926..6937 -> 1.13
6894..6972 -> 1.014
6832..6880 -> 1.013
